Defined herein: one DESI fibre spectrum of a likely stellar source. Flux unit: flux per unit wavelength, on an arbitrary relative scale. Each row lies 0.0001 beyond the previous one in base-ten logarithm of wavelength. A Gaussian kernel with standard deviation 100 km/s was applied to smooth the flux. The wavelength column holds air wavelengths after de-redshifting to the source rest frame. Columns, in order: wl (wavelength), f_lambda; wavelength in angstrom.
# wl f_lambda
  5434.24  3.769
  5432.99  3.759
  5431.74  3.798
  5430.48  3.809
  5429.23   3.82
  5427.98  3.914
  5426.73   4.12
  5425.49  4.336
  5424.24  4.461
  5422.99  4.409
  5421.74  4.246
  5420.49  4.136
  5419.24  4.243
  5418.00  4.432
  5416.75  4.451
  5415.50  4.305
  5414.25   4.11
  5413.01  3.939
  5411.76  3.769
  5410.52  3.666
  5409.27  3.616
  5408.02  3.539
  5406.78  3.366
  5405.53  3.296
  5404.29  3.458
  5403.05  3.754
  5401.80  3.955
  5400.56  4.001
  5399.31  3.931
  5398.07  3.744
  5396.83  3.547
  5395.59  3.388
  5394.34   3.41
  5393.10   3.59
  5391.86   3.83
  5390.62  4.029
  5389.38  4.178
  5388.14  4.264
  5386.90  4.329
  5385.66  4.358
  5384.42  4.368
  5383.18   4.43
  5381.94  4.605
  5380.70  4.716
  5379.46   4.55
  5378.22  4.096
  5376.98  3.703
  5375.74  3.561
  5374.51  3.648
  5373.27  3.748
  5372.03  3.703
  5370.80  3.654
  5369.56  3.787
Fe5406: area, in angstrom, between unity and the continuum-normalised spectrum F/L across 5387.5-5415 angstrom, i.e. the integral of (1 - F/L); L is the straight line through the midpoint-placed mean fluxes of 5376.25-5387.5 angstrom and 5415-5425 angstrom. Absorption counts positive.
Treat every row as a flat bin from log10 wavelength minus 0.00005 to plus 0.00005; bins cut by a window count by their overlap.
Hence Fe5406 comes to 3.74 angstrom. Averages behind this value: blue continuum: 4.34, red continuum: 4.33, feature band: 3.75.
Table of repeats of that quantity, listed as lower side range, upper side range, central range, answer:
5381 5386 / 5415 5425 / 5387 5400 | 1.8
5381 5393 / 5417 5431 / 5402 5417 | 1.6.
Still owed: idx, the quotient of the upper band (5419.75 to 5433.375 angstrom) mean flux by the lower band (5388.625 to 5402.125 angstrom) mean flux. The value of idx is 1.08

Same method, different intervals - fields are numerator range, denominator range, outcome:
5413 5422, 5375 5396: 1.04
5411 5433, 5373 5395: 1.01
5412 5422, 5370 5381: 1.08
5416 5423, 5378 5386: 0.97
